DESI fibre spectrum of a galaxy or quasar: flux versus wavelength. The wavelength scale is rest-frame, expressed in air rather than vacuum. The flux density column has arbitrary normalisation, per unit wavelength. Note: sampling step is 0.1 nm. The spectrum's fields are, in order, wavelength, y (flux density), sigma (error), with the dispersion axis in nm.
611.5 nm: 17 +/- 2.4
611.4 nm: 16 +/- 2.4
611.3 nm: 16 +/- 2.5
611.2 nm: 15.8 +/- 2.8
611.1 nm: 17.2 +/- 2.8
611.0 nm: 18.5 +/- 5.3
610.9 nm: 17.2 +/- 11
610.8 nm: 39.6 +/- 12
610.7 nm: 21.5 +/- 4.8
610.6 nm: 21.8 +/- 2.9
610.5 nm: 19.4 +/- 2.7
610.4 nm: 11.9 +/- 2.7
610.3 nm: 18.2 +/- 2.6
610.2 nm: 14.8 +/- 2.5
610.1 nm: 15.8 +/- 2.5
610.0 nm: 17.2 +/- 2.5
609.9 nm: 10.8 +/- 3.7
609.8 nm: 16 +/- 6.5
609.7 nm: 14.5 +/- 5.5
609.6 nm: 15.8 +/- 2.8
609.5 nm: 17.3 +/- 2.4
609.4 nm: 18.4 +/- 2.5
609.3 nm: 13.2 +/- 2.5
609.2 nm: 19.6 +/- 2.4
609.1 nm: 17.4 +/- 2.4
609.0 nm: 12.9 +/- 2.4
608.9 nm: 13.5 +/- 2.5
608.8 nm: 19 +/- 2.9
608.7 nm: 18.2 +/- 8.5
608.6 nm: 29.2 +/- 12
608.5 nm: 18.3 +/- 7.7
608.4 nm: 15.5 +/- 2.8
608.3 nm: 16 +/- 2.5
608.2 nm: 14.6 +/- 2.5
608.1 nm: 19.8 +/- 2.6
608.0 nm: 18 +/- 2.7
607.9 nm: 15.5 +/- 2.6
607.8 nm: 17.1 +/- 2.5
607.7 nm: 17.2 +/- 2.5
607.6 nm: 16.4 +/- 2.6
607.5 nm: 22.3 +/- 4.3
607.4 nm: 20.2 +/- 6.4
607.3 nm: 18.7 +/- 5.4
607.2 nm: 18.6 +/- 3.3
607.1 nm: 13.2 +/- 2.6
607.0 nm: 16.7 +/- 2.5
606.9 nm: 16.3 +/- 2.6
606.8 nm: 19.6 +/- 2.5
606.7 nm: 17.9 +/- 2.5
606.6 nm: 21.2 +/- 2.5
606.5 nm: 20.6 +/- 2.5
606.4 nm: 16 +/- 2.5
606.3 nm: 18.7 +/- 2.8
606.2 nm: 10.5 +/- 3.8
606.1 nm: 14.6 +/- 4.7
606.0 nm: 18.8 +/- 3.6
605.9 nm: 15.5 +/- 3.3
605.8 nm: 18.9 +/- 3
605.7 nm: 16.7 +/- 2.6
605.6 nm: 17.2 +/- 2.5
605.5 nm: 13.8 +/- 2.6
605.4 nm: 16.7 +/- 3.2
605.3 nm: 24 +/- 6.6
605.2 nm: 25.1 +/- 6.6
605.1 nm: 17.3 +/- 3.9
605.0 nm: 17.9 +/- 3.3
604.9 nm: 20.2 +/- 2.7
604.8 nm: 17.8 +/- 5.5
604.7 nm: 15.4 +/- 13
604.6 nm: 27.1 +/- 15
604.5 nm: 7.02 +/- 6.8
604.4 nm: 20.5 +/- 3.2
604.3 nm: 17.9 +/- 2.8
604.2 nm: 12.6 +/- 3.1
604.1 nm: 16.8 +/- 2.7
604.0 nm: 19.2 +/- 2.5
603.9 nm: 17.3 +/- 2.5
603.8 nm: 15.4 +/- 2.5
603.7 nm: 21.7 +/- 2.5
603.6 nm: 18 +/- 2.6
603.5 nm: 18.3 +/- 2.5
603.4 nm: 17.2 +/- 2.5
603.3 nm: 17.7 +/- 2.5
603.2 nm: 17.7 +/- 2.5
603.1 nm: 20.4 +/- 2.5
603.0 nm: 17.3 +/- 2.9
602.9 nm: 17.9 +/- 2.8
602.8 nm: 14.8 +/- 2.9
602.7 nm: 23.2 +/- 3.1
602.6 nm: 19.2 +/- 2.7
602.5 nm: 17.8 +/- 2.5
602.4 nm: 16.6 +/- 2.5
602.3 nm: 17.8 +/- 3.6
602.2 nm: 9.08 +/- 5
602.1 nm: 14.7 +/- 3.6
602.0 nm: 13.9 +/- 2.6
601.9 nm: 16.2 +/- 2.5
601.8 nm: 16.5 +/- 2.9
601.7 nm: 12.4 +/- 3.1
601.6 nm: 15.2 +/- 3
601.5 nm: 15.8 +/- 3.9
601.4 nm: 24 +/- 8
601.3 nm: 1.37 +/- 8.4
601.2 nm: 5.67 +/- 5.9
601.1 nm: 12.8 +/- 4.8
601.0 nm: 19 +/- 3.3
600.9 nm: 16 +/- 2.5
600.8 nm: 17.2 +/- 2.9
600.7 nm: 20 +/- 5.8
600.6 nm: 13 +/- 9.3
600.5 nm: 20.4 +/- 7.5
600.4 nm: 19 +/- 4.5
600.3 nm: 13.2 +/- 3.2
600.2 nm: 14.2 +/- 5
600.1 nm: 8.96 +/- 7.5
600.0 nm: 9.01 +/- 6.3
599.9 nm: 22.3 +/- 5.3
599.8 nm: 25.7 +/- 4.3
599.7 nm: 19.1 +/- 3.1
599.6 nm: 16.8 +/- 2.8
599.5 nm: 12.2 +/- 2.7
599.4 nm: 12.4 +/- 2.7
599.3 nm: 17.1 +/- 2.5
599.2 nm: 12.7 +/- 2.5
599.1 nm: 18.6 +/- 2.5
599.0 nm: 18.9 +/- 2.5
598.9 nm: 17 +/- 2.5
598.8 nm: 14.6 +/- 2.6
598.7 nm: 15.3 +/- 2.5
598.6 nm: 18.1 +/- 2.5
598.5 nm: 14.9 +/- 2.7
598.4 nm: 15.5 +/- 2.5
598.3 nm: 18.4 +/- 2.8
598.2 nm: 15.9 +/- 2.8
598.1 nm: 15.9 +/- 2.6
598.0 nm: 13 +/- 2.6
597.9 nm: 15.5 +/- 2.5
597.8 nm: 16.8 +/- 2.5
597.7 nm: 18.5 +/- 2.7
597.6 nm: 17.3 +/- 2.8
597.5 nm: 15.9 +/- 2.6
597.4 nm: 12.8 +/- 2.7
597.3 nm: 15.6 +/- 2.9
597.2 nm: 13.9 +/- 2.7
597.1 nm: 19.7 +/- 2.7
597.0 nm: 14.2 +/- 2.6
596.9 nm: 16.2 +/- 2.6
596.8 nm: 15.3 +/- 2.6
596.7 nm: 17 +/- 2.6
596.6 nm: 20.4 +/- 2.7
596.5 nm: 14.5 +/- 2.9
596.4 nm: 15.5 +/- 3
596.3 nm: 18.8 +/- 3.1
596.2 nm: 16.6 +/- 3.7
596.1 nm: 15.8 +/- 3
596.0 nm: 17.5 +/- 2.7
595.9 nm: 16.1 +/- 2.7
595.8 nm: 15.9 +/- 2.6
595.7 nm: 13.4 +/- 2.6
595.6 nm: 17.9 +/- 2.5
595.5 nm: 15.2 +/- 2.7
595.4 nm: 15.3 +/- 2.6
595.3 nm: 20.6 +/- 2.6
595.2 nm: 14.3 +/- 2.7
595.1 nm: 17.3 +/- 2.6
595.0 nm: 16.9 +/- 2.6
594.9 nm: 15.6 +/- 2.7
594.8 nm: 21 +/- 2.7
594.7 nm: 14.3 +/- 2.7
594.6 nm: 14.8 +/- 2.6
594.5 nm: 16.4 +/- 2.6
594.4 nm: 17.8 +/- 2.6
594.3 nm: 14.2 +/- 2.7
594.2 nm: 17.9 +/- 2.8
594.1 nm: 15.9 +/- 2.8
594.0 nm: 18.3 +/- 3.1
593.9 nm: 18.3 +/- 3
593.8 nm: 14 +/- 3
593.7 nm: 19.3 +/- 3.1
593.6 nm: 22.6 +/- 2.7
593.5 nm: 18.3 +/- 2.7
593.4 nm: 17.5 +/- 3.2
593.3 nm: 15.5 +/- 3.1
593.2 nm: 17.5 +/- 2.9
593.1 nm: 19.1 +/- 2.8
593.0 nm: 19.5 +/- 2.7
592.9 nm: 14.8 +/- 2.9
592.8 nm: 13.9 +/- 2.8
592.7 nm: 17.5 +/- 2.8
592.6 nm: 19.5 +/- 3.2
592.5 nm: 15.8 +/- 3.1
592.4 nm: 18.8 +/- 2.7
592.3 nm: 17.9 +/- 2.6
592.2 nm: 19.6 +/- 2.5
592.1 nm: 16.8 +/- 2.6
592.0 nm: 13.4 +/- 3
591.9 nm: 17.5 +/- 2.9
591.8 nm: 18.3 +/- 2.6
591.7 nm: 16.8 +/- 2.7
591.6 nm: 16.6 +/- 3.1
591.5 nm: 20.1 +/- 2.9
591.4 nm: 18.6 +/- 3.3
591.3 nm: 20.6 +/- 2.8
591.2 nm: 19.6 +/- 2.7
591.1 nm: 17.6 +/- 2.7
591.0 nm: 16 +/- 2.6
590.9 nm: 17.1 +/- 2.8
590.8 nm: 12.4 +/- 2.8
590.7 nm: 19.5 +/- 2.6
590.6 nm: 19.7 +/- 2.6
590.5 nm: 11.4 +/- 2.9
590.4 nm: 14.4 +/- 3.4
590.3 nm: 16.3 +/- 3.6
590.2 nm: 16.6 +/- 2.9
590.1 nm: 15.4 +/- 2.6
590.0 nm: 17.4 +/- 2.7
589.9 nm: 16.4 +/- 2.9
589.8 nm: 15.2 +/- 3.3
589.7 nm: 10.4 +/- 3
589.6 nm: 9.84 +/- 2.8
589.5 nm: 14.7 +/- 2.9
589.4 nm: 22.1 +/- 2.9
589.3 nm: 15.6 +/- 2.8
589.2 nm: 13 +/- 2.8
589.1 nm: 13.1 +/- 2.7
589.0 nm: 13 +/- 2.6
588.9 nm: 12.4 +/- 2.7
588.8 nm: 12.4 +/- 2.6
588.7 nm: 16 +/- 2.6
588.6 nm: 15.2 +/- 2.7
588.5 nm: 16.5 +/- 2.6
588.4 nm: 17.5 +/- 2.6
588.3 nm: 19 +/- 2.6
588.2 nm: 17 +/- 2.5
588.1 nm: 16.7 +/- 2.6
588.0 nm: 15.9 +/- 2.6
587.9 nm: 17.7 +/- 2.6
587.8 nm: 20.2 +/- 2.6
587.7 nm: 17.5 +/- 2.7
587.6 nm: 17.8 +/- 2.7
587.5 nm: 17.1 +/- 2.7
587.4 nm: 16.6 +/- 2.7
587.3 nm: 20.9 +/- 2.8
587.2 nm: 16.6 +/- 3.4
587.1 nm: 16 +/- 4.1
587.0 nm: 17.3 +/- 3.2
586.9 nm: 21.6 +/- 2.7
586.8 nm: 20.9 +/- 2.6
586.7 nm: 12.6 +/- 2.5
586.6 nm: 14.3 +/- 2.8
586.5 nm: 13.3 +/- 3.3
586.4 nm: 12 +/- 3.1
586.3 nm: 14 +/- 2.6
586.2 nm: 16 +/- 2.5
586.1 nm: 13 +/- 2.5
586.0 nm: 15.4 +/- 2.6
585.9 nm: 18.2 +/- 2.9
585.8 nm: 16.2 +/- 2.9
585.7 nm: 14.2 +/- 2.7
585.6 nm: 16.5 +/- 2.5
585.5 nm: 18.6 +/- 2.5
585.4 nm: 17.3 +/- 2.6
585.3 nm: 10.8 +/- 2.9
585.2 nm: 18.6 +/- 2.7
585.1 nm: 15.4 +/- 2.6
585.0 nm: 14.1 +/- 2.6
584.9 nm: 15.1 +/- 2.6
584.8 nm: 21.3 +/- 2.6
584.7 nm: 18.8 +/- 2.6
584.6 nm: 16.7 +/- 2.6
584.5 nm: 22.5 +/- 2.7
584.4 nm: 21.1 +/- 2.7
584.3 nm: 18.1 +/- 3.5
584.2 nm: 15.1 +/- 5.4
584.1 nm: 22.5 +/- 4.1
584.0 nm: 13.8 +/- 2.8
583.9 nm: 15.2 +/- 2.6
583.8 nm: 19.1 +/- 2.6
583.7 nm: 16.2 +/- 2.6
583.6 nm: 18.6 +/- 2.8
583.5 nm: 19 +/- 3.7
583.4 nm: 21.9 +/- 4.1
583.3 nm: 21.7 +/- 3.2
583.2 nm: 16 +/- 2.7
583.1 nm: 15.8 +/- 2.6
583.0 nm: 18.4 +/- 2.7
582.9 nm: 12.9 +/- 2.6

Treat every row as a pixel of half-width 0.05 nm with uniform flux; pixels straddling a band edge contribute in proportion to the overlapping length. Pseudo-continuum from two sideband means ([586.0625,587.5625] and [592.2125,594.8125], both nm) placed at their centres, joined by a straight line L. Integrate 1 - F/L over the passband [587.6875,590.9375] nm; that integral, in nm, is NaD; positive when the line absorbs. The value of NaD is 0.18 nm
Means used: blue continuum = 16.2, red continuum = 17.3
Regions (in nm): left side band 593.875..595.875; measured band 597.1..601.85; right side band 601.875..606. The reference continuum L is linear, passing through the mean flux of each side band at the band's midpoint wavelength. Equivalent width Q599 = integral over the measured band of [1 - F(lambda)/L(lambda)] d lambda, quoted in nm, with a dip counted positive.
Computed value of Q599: 0.39 nm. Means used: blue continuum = 16.5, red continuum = 17.6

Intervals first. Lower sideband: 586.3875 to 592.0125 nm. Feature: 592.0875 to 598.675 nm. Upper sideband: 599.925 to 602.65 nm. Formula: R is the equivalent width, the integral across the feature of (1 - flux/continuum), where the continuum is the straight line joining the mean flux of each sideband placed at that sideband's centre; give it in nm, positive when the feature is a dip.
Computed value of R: -0.48 nm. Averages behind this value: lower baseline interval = 16.4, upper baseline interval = 14.8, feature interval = 16.7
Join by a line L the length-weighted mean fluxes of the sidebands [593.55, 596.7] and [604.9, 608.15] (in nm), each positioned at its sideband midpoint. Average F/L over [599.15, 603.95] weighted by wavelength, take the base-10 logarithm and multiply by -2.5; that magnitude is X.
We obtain 0.08 mag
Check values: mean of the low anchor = 16.9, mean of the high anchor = 17.9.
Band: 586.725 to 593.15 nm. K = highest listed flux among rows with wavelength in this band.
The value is 22.1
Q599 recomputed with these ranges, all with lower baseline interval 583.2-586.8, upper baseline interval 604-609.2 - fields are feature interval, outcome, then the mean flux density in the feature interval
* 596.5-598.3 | 0.124 nm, 16.1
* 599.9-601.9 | 0.323 nm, 14.6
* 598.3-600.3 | 0.166 nm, 16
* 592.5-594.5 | -0.024 nm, 17.4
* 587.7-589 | 0.051 nm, 16.3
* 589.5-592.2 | 0.115 nm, 16.3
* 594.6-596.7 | 0.079 nm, 16.6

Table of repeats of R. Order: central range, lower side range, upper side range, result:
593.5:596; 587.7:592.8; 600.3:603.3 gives -0.09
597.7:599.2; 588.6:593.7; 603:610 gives 0.06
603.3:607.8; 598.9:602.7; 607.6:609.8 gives -0.34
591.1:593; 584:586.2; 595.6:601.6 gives -0.14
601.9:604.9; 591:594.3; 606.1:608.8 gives 0.09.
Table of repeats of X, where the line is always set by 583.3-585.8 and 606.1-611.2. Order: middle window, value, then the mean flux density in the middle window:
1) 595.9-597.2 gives 0.063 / 16.7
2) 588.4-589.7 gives 0.215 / 14.4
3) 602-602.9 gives 0.070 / 16.6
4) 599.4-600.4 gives 0.127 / 15.7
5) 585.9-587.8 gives 0.074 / 16.4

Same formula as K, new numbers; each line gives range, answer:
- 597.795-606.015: 27.1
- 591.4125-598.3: 22.6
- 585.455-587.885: 21.6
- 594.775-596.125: 21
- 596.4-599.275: 20.4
